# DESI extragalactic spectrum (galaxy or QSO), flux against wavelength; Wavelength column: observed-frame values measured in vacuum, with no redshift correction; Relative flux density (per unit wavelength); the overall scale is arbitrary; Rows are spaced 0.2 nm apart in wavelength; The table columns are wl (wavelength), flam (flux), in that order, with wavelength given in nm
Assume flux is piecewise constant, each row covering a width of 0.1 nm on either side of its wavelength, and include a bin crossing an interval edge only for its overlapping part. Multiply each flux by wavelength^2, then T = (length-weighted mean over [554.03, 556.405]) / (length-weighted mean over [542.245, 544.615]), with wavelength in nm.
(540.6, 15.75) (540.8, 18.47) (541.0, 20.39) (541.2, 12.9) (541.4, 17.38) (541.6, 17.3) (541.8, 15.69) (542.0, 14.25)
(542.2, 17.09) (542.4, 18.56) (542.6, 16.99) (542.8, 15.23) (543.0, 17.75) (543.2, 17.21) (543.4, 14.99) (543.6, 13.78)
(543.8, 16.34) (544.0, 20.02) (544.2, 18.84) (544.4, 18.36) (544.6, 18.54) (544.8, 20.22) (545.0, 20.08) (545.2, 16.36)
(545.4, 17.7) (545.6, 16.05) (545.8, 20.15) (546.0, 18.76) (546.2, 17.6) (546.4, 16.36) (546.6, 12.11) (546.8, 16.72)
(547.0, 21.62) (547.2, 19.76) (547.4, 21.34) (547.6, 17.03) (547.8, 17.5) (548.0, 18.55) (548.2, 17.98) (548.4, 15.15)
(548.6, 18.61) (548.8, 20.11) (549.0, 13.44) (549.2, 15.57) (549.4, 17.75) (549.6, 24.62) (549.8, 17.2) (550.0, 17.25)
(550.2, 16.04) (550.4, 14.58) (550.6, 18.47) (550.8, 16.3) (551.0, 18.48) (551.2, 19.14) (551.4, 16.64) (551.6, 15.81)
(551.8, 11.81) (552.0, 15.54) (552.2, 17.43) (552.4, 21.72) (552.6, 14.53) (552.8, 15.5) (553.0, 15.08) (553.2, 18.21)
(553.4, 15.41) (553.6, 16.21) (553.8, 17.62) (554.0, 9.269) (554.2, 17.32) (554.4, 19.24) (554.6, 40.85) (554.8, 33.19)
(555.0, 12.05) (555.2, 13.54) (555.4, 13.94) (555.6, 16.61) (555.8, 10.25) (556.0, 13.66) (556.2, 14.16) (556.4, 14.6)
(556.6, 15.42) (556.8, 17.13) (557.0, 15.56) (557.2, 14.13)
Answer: 1.1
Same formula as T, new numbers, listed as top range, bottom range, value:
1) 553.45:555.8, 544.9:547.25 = 1.08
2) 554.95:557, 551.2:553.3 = 0.88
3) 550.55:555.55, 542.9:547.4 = 1.03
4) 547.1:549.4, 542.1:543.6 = 1.09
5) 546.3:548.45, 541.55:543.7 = 1.11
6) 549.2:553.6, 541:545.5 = 1.02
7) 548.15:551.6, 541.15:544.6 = 1.07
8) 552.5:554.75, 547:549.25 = 1.05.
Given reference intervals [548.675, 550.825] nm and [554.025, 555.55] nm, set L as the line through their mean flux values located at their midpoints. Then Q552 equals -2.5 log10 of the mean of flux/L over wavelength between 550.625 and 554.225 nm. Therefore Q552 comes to 0.18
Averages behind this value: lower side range 17.4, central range 16.2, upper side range 20.7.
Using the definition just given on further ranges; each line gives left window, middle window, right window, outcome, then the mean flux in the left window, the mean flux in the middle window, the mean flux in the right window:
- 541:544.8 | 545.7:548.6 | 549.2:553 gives -0.06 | 16.9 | 17.9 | 17.1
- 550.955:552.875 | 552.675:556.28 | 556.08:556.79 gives -0.11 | 16.6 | 17.3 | 15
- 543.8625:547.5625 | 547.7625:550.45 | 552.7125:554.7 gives 0.05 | 18.3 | 17.5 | 18.5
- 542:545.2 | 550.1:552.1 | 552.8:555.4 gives 0.13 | 17.5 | 16.3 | 18.7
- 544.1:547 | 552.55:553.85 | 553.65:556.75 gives 0.09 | 17.8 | 16.1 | 17.4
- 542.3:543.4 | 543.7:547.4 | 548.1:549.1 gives -0.07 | 17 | 18.2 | 17.1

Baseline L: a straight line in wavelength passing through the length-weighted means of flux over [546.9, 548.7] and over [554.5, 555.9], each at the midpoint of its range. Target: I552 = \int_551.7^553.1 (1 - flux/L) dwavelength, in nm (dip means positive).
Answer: 0.26 nm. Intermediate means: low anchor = 18.6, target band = 15.9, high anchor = 20.1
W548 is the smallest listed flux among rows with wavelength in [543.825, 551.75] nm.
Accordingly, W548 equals 12.11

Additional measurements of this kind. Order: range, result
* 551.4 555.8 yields 9.269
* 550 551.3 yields 14.58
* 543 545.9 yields 13.78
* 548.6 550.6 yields 13.44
